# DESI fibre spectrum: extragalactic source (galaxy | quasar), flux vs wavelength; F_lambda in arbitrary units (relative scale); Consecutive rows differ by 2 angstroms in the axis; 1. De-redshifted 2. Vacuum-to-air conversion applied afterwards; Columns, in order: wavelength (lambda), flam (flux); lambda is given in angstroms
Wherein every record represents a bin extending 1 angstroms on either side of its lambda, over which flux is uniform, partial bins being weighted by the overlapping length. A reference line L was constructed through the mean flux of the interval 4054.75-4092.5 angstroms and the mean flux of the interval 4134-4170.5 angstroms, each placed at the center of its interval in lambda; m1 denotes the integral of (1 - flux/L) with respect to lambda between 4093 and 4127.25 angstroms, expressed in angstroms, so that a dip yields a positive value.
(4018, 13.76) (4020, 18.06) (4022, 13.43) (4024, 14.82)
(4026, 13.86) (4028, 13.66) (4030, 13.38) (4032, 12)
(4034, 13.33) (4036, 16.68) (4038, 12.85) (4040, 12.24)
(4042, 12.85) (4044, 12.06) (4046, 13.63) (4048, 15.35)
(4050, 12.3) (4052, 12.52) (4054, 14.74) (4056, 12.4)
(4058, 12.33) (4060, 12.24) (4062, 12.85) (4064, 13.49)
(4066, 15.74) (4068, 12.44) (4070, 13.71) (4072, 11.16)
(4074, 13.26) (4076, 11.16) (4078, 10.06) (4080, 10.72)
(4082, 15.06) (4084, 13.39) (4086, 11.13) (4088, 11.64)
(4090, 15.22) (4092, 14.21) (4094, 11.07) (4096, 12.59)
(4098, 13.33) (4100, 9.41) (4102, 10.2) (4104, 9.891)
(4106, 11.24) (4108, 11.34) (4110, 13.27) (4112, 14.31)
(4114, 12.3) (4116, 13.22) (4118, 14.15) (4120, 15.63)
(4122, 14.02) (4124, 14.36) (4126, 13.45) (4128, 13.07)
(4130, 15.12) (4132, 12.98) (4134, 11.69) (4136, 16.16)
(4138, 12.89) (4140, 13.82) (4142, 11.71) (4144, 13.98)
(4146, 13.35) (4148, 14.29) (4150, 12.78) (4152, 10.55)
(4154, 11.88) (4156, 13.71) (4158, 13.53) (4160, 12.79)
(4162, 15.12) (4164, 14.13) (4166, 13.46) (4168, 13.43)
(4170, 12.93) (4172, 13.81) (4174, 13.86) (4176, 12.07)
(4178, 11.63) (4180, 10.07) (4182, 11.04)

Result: 1.15 angstroms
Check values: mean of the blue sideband 12.7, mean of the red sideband 13.3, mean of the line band 12.6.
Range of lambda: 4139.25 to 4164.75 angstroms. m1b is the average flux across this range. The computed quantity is 13.2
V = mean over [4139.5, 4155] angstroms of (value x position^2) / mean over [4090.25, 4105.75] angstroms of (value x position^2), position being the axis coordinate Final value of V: 1.12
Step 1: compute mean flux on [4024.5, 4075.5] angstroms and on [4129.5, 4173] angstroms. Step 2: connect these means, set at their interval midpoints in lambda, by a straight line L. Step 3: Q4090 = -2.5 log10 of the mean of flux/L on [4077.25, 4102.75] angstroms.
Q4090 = 0.09 mag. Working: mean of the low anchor 13.2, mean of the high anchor 13.3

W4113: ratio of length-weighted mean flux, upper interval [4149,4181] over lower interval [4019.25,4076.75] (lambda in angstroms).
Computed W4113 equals 1.0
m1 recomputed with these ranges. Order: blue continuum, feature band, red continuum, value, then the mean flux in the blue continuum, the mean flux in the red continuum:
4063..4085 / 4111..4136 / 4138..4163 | -1.55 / 12.7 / 13.1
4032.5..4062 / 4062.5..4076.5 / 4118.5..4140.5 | 0.37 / 13.2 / 13.9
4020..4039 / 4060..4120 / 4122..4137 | 6.00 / 14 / 13.8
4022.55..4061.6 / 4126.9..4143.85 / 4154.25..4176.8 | -0.01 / 13.3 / 13.5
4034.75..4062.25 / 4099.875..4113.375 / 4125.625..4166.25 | 1.80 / 13.2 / 13.4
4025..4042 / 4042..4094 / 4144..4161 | 1.69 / 13.5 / 12.9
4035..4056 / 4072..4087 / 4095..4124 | 1.08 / 13.5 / 12.6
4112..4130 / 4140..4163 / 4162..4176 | 1.02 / 13.9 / 13.6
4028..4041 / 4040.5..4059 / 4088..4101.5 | 0.12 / 13.4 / 12.5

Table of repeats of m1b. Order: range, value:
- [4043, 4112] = 12.5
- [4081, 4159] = 13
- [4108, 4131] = 13.8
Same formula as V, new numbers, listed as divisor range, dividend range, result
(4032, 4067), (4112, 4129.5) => 1.07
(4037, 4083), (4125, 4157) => 1.07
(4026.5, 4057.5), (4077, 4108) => 0.92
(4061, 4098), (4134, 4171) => 1.08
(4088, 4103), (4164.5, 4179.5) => 1.10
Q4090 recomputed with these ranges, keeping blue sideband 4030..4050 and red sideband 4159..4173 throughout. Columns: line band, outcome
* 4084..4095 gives 0.06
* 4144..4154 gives 0.07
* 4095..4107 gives 0.21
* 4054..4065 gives 0.05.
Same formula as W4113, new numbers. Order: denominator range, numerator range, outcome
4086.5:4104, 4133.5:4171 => 1.10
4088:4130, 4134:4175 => 1.04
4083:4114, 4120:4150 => 1.12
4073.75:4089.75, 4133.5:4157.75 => 1.08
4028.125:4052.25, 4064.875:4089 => 0.94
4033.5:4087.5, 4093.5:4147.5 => 1.00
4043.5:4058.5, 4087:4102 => 0.93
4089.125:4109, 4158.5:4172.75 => 1.15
